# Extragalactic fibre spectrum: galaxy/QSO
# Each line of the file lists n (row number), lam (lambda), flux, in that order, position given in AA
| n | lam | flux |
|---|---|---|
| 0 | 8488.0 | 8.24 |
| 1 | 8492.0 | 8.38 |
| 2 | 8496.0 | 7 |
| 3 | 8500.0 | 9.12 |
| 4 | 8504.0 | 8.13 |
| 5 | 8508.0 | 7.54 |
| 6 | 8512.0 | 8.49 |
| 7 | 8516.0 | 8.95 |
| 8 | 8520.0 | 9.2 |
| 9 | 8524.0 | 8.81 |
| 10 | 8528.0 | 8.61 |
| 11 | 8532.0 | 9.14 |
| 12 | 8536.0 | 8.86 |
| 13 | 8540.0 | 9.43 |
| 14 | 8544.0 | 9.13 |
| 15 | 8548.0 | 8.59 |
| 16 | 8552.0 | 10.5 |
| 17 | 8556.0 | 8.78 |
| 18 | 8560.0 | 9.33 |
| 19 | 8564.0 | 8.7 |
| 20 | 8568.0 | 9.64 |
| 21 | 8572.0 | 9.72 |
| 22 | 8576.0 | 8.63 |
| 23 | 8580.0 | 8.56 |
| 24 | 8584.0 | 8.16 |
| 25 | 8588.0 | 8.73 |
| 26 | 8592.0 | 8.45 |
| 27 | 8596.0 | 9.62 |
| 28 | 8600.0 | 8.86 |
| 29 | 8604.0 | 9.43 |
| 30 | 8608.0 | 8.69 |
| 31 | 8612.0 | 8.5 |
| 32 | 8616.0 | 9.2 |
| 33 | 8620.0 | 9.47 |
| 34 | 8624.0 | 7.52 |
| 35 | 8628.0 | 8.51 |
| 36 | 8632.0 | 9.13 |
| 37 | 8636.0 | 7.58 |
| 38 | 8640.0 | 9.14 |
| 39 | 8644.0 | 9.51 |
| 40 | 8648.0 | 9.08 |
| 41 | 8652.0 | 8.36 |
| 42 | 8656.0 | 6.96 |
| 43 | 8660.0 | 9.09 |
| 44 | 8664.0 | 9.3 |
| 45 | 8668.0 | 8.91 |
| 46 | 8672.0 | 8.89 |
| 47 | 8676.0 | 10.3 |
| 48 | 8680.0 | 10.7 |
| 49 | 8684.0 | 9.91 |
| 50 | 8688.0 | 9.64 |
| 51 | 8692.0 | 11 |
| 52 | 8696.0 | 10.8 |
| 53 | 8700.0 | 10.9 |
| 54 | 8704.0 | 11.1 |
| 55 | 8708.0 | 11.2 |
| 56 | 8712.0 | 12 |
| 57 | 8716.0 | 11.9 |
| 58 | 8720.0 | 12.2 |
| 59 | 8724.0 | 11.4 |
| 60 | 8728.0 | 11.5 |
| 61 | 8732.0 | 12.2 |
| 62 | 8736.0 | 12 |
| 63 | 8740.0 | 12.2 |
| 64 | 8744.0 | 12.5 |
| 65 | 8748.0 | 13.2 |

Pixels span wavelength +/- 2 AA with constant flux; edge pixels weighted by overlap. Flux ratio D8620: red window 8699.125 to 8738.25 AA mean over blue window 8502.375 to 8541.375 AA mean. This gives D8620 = 1.3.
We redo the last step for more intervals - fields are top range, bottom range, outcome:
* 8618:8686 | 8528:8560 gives 0.98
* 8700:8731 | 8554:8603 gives 1.30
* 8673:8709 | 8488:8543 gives 1.23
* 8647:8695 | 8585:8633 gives 1.06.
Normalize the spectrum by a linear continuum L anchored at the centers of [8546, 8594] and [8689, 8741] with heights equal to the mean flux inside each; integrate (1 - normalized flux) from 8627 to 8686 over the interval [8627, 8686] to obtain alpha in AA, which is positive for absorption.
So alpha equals 8.26 AA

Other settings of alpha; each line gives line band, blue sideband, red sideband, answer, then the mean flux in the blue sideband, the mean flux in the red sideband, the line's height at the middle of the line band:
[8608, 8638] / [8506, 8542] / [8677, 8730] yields 4.4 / 8.78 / 11.1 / 10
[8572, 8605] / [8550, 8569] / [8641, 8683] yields 1.6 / 9.38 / 9.13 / 9.31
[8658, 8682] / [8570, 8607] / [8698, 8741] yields 2.5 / 8.9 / 11.7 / 10.6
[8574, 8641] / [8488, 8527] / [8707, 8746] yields 8.6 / 8.4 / 11.9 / 10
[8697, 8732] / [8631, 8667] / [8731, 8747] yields -0.7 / 8.68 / 12.3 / 11.3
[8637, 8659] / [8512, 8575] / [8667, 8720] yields 3.5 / 9.13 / 10.7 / 10.2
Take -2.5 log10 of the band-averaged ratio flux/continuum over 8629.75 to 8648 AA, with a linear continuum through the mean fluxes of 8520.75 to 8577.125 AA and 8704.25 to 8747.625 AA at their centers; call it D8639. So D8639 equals 0.19 mag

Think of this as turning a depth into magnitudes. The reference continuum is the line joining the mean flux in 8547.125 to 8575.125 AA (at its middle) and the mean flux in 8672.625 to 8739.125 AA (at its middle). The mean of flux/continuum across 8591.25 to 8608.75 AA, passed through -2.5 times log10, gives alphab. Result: 0.09 mag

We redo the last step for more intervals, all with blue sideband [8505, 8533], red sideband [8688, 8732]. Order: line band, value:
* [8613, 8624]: 0.129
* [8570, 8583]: 0.065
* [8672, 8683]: 0.077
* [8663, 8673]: 0.191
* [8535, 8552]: -0.023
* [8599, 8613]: 0.113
